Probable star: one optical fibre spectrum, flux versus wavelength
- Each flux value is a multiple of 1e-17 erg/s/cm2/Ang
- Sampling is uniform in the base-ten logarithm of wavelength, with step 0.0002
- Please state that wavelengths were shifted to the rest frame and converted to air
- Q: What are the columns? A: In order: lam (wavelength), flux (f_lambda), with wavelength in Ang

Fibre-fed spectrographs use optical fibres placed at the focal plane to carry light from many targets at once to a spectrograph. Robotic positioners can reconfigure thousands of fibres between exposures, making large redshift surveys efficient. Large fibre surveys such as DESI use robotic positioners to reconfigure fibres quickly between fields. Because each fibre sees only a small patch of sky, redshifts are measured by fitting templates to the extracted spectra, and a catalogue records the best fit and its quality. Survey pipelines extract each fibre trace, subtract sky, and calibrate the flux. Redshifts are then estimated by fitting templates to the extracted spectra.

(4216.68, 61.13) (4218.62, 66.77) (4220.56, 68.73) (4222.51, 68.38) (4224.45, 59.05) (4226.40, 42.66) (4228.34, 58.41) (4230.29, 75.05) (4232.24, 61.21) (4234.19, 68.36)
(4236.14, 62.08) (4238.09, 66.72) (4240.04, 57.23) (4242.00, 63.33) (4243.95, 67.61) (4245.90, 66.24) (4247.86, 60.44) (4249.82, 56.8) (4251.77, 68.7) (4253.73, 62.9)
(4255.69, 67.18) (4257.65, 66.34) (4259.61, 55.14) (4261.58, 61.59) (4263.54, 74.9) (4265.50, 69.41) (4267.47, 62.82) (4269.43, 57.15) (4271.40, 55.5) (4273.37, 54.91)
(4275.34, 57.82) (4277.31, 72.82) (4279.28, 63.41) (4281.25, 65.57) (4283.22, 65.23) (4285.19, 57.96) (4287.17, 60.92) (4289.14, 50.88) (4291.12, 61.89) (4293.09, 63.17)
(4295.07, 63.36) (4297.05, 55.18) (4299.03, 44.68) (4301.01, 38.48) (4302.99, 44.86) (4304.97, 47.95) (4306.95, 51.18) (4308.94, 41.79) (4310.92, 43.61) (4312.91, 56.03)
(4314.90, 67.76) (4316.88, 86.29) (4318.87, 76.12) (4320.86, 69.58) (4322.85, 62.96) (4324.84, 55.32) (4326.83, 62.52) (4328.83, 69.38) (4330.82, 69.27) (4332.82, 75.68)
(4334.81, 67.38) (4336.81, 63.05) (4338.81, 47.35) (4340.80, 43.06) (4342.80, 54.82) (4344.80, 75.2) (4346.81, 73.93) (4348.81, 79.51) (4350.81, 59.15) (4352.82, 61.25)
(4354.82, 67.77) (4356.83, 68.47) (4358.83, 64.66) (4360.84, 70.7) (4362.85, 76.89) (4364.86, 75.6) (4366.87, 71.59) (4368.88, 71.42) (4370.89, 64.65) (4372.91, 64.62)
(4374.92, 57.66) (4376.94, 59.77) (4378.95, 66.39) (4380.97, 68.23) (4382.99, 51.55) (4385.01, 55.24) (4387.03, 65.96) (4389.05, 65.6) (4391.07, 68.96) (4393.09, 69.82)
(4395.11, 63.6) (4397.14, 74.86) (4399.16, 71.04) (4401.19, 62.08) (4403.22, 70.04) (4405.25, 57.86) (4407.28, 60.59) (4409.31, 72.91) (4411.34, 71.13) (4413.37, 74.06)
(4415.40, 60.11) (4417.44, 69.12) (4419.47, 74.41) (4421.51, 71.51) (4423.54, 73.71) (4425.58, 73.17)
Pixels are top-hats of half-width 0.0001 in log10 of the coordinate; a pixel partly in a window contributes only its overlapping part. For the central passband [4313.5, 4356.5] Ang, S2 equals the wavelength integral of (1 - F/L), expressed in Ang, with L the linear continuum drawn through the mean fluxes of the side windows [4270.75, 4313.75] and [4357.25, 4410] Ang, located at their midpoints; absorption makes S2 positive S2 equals -4.0 Ang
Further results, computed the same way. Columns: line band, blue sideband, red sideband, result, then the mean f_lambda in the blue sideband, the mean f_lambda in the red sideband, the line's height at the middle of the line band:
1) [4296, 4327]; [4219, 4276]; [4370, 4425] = 3.8 Ang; 62.7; 66.2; 64.2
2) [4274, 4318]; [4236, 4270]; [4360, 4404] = 5.0 Ang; 63.8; 66.6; 64.8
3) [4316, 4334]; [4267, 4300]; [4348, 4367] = -1.3 Ang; 59.6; 69.4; 65.1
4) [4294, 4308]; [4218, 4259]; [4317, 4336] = 3.7 Ang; 63.4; 68.4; 66.9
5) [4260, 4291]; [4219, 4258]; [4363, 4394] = 1.0 Ang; 63.4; 65.4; 63.9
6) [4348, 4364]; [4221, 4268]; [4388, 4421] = -0.5 Ang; 63.5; 67.9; 66.6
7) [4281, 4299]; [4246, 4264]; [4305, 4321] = 0.6 Ang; 63.6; 60.3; 61.6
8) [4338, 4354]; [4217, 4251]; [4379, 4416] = 0.7 Ang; 62.9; 65.8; 64.9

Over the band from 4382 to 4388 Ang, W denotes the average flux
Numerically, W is 57.5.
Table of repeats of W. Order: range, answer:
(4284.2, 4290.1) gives 56.6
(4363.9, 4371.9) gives 70.8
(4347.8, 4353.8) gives 66.7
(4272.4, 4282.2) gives 62.9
